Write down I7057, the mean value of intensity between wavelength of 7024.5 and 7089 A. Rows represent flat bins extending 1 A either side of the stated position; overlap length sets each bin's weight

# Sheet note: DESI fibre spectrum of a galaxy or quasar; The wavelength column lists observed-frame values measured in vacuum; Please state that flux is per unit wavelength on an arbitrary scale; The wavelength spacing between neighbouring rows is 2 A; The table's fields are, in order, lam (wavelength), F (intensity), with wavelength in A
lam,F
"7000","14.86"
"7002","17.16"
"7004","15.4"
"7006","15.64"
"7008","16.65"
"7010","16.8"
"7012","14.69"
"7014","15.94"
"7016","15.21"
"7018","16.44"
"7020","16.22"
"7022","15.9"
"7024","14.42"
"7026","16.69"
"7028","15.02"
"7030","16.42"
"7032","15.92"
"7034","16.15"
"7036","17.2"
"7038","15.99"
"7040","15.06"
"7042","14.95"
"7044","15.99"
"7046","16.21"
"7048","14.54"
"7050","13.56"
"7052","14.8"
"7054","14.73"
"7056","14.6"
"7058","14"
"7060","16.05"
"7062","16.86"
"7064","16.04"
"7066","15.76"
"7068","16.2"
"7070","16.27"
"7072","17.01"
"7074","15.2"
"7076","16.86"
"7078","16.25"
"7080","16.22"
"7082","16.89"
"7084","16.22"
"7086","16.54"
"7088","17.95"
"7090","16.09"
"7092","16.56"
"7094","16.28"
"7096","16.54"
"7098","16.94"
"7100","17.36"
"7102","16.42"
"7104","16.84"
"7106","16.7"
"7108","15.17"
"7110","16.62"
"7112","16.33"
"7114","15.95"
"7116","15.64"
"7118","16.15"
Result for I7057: 15.9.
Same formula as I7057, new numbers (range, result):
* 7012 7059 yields 15.5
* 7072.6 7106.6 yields 16.6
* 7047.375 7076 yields 15.5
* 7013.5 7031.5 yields 15.8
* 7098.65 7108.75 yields 16.5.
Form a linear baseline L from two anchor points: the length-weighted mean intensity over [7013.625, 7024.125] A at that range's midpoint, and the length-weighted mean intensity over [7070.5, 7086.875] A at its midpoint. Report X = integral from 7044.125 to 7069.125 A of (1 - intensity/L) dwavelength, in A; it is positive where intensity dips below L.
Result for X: 1.3 A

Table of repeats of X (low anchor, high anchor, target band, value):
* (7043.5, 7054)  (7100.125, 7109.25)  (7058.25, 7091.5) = -1.5 A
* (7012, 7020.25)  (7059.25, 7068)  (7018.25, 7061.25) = 1.3 A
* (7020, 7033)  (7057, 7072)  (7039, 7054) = 0.8 A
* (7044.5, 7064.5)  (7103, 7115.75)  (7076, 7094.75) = -1.0 A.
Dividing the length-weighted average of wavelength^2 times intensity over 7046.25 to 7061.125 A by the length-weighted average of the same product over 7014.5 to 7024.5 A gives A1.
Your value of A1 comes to 0.9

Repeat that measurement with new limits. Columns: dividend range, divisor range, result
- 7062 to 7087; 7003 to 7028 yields 1.05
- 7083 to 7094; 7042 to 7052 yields 1.12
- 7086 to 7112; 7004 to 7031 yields 1.07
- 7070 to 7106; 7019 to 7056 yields 1.08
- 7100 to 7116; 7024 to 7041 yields 1.04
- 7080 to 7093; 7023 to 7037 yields 1.06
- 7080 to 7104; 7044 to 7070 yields 1.10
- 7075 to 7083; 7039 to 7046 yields 1.08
